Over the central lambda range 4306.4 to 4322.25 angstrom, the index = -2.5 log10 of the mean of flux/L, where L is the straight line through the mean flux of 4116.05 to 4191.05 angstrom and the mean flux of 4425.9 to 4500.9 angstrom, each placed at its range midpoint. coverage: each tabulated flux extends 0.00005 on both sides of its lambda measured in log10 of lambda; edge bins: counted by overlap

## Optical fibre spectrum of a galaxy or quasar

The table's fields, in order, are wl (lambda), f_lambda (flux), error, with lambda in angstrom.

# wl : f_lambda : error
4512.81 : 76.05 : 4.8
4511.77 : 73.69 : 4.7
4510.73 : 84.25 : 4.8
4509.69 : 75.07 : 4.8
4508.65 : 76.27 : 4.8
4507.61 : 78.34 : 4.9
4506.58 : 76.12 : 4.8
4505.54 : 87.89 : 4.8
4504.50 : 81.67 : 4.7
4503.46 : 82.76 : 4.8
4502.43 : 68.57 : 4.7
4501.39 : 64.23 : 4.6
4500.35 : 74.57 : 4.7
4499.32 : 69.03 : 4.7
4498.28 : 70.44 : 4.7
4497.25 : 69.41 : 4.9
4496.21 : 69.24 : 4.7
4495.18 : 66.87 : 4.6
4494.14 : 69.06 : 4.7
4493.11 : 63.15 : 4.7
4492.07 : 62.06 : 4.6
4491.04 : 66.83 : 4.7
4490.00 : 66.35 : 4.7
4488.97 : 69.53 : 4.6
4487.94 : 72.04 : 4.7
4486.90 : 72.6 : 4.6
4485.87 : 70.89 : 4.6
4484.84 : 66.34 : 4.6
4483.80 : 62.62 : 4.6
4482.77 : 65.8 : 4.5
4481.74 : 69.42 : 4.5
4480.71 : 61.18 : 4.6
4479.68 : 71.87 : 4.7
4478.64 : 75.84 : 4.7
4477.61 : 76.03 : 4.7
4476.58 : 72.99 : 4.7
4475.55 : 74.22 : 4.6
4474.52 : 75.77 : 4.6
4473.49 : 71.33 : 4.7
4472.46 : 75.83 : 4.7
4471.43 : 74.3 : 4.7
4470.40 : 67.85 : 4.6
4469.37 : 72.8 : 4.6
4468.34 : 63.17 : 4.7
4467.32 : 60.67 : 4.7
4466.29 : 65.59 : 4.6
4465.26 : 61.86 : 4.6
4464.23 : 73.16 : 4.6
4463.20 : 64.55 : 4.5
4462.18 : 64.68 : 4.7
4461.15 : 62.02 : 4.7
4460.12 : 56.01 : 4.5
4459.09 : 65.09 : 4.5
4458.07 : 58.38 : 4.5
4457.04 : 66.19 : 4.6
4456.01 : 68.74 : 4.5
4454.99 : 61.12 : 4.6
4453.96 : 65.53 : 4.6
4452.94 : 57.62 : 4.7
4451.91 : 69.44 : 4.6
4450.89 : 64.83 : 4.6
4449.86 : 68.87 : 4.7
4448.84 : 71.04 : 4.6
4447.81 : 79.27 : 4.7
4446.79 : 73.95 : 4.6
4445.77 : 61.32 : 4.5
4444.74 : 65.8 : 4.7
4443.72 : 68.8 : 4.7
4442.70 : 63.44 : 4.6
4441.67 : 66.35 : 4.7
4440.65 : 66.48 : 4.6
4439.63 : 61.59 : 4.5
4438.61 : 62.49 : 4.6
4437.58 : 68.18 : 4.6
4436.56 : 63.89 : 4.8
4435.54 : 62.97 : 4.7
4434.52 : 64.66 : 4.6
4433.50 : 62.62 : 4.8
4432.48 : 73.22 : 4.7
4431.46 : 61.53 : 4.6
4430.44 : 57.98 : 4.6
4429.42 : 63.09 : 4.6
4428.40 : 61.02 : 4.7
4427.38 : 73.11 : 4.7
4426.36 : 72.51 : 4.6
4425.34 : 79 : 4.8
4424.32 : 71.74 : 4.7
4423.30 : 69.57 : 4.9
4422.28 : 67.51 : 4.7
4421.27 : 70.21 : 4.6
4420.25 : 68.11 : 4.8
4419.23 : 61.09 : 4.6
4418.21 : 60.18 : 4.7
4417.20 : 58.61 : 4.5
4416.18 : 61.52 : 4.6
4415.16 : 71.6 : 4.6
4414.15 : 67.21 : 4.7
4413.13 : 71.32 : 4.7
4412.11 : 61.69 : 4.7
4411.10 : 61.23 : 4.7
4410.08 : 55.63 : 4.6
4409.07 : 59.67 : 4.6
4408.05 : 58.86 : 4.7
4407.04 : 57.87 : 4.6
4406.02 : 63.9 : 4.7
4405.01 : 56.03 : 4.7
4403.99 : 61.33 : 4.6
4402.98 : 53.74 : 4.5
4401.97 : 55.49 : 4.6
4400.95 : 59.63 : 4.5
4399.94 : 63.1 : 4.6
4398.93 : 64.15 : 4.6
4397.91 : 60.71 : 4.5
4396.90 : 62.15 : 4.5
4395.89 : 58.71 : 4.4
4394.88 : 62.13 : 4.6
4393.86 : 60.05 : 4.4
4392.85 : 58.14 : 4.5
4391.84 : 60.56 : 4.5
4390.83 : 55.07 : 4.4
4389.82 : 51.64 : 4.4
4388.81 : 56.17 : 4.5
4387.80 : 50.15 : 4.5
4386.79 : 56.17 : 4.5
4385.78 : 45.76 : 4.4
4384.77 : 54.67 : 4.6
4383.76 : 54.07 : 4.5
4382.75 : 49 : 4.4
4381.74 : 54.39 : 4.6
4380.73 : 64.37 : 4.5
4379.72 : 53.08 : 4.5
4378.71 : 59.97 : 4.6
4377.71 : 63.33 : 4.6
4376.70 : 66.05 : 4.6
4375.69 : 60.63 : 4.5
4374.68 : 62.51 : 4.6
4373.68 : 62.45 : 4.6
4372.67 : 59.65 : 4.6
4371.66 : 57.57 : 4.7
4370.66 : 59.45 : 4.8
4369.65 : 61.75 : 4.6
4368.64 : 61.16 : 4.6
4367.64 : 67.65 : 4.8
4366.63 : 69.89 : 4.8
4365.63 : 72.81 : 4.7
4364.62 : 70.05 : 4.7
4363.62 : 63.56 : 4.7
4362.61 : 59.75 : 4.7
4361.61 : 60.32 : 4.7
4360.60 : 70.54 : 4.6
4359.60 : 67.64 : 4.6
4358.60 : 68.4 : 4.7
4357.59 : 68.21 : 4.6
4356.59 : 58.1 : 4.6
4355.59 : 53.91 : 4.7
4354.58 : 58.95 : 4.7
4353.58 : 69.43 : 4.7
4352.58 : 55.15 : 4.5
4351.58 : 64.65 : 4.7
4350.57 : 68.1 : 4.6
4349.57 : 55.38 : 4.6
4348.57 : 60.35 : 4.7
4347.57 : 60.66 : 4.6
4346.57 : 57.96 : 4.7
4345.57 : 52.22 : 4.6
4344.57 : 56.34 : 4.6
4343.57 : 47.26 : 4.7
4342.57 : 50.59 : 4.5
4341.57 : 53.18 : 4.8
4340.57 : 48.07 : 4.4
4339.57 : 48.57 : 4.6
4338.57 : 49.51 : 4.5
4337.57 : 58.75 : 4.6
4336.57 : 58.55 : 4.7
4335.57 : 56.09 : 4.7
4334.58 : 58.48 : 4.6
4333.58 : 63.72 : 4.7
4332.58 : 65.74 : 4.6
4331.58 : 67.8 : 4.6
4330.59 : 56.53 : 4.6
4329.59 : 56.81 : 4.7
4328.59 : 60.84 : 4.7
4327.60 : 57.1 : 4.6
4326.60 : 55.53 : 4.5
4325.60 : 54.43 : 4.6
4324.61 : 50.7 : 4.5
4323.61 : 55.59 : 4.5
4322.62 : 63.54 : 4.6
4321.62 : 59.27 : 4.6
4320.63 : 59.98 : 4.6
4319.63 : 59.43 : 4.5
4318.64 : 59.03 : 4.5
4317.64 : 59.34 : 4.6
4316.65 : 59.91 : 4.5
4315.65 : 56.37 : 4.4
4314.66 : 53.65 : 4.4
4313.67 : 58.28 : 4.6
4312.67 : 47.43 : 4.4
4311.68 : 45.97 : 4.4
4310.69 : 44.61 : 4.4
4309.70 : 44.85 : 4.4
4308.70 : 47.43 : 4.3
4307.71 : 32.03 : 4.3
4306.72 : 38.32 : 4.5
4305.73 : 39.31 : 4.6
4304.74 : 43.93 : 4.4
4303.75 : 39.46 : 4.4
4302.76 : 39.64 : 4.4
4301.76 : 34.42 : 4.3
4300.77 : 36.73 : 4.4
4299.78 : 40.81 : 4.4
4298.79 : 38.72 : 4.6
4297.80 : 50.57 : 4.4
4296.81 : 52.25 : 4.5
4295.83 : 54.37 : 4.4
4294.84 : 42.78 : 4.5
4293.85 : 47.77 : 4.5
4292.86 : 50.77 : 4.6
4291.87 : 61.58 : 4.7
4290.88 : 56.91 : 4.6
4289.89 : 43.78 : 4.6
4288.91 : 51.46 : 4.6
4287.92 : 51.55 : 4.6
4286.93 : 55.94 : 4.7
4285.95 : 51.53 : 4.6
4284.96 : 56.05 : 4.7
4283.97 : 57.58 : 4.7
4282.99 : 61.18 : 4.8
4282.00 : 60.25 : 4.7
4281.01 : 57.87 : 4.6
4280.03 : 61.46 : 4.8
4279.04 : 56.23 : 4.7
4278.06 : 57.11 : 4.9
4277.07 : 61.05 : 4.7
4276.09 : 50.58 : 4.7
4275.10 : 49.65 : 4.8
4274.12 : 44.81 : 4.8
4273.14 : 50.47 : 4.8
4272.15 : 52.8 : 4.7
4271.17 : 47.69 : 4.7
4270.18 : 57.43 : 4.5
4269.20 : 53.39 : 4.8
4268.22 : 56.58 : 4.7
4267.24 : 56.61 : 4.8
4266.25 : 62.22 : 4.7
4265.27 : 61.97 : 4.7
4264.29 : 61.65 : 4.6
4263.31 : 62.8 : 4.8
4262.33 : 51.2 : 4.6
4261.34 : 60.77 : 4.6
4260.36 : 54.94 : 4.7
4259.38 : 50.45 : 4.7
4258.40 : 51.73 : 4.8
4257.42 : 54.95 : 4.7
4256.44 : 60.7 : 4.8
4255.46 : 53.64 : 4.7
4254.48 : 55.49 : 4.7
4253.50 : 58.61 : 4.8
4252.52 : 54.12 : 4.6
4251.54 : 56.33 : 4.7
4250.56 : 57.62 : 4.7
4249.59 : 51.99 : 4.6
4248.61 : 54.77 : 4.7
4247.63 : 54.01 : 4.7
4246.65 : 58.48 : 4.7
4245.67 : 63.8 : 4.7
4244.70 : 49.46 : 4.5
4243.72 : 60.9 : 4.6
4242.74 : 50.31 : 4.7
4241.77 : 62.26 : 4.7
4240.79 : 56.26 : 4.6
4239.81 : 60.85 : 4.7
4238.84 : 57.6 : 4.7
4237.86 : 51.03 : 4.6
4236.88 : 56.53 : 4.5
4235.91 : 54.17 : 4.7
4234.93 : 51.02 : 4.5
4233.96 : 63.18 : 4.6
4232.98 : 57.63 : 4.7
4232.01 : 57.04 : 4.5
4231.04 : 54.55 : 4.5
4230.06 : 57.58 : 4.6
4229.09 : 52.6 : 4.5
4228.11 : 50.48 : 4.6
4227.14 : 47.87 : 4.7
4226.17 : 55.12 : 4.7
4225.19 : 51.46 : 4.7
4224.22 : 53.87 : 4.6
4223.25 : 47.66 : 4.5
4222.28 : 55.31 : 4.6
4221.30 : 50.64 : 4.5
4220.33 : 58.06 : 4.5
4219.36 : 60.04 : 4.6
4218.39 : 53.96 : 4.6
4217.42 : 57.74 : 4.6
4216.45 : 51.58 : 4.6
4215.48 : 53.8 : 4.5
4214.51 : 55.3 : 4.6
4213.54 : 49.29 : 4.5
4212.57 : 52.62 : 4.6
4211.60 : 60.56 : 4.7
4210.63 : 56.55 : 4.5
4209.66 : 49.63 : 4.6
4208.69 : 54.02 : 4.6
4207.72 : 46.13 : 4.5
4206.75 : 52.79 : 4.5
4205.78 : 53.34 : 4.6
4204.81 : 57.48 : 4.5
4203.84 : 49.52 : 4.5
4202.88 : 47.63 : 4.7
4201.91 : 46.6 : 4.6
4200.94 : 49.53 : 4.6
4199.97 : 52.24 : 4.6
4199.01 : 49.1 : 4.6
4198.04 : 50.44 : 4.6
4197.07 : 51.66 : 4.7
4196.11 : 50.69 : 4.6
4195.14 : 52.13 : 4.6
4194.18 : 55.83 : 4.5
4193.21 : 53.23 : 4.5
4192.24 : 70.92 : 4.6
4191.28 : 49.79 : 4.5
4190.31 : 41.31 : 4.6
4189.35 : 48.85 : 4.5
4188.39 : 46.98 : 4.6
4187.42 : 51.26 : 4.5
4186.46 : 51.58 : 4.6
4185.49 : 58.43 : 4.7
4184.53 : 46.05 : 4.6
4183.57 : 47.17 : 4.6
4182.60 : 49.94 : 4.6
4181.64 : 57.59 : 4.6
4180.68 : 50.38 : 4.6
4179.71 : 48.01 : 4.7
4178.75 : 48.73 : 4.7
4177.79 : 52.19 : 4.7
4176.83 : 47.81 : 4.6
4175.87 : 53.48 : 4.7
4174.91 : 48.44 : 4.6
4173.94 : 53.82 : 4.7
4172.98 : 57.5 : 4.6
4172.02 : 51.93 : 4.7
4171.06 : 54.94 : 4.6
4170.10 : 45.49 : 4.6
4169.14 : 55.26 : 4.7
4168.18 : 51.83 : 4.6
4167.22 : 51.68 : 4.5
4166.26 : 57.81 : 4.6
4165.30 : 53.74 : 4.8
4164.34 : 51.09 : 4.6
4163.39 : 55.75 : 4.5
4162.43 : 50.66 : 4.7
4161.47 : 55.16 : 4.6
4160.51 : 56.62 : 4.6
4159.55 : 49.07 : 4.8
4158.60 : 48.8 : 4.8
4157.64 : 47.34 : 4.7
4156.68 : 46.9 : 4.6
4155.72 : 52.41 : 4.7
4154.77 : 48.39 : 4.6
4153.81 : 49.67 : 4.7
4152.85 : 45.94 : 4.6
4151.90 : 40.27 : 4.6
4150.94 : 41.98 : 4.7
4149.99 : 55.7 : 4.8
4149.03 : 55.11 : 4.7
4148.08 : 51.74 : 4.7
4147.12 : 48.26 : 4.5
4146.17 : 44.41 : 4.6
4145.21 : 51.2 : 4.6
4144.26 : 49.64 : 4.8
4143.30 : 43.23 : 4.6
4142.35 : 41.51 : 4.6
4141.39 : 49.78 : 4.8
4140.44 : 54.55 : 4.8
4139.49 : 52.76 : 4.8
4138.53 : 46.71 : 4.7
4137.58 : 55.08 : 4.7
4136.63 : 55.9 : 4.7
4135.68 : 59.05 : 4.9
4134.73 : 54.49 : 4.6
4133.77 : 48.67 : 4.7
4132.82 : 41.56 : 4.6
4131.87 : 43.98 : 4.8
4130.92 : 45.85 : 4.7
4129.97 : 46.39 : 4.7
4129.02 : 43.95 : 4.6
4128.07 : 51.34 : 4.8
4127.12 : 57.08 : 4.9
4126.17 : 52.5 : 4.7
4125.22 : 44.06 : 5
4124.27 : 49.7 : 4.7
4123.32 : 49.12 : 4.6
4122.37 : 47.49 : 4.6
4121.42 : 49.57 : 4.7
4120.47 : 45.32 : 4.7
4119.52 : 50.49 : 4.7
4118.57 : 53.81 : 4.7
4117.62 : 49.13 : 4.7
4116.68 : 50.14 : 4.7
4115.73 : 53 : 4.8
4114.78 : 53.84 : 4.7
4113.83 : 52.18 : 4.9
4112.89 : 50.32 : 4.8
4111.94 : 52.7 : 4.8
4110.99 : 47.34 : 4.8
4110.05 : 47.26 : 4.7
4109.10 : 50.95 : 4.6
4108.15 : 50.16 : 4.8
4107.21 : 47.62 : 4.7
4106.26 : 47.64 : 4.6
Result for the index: 0.14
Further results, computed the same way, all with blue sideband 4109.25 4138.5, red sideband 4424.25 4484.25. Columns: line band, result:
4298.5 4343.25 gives 0.16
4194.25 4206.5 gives 0.06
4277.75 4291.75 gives 0.05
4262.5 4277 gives 0.05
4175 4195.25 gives 0.04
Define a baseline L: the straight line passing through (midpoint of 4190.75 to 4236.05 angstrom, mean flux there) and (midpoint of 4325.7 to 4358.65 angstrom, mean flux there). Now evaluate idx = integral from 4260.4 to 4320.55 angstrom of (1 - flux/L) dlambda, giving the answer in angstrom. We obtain 4.7 angstrom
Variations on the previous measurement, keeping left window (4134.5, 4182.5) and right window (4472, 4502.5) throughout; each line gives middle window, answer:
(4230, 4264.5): -0.2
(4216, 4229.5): 0.3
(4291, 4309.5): 4.6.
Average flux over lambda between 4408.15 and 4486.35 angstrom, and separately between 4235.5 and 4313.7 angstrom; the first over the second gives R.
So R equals 1.3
